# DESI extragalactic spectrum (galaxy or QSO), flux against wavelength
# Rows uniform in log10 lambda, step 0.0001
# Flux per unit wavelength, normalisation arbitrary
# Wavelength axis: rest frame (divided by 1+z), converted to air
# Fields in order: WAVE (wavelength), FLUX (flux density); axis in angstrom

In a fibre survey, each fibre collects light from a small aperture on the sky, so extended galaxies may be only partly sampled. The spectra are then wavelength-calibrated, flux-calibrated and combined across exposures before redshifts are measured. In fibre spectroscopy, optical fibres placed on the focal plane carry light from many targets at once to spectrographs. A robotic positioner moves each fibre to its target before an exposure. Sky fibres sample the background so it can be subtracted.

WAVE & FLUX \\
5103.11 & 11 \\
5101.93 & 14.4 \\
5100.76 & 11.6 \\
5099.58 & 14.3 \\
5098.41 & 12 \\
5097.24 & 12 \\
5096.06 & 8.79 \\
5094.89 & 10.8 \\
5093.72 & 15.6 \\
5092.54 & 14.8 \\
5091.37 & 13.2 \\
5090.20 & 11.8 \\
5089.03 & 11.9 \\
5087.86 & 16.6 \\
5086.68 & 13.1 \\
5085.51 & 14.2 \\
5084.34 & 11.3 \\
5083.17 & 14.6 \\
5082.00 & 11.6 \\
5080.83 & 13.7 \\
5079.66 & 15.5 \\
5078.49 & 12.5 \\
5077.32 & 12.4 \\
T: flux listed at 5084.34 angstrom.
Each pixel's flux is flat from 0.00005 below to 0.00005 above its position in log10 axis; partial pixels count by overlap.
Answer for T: 11.3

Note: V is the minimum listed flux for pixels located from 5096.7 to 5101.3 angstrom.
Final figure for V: 11.6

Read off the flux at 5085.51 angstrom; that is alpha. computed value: 14.2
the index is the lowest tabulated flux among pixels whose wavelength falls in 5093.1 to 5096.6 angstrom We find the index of 8.79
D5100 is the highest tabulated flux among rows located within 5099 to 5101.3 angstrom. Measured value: 14.3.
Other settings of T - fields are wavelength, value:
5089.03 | 11.9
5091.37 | 13.2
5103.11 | 11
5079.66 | 15.5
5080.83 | 13.7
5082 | 11.6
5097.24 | 12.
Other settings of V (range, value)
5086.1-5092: 11.8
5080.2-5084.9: 11.3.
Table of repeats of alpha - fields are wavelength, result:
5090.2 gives 11.8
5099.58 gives 14.3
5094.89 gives 10.8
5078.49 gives 12.5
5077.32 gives 12.4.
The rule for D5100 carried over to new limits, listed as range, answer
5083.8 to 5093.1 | 16.6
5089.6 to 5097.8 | 15.6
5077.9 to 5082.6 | 15.5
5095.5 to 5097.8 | 12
